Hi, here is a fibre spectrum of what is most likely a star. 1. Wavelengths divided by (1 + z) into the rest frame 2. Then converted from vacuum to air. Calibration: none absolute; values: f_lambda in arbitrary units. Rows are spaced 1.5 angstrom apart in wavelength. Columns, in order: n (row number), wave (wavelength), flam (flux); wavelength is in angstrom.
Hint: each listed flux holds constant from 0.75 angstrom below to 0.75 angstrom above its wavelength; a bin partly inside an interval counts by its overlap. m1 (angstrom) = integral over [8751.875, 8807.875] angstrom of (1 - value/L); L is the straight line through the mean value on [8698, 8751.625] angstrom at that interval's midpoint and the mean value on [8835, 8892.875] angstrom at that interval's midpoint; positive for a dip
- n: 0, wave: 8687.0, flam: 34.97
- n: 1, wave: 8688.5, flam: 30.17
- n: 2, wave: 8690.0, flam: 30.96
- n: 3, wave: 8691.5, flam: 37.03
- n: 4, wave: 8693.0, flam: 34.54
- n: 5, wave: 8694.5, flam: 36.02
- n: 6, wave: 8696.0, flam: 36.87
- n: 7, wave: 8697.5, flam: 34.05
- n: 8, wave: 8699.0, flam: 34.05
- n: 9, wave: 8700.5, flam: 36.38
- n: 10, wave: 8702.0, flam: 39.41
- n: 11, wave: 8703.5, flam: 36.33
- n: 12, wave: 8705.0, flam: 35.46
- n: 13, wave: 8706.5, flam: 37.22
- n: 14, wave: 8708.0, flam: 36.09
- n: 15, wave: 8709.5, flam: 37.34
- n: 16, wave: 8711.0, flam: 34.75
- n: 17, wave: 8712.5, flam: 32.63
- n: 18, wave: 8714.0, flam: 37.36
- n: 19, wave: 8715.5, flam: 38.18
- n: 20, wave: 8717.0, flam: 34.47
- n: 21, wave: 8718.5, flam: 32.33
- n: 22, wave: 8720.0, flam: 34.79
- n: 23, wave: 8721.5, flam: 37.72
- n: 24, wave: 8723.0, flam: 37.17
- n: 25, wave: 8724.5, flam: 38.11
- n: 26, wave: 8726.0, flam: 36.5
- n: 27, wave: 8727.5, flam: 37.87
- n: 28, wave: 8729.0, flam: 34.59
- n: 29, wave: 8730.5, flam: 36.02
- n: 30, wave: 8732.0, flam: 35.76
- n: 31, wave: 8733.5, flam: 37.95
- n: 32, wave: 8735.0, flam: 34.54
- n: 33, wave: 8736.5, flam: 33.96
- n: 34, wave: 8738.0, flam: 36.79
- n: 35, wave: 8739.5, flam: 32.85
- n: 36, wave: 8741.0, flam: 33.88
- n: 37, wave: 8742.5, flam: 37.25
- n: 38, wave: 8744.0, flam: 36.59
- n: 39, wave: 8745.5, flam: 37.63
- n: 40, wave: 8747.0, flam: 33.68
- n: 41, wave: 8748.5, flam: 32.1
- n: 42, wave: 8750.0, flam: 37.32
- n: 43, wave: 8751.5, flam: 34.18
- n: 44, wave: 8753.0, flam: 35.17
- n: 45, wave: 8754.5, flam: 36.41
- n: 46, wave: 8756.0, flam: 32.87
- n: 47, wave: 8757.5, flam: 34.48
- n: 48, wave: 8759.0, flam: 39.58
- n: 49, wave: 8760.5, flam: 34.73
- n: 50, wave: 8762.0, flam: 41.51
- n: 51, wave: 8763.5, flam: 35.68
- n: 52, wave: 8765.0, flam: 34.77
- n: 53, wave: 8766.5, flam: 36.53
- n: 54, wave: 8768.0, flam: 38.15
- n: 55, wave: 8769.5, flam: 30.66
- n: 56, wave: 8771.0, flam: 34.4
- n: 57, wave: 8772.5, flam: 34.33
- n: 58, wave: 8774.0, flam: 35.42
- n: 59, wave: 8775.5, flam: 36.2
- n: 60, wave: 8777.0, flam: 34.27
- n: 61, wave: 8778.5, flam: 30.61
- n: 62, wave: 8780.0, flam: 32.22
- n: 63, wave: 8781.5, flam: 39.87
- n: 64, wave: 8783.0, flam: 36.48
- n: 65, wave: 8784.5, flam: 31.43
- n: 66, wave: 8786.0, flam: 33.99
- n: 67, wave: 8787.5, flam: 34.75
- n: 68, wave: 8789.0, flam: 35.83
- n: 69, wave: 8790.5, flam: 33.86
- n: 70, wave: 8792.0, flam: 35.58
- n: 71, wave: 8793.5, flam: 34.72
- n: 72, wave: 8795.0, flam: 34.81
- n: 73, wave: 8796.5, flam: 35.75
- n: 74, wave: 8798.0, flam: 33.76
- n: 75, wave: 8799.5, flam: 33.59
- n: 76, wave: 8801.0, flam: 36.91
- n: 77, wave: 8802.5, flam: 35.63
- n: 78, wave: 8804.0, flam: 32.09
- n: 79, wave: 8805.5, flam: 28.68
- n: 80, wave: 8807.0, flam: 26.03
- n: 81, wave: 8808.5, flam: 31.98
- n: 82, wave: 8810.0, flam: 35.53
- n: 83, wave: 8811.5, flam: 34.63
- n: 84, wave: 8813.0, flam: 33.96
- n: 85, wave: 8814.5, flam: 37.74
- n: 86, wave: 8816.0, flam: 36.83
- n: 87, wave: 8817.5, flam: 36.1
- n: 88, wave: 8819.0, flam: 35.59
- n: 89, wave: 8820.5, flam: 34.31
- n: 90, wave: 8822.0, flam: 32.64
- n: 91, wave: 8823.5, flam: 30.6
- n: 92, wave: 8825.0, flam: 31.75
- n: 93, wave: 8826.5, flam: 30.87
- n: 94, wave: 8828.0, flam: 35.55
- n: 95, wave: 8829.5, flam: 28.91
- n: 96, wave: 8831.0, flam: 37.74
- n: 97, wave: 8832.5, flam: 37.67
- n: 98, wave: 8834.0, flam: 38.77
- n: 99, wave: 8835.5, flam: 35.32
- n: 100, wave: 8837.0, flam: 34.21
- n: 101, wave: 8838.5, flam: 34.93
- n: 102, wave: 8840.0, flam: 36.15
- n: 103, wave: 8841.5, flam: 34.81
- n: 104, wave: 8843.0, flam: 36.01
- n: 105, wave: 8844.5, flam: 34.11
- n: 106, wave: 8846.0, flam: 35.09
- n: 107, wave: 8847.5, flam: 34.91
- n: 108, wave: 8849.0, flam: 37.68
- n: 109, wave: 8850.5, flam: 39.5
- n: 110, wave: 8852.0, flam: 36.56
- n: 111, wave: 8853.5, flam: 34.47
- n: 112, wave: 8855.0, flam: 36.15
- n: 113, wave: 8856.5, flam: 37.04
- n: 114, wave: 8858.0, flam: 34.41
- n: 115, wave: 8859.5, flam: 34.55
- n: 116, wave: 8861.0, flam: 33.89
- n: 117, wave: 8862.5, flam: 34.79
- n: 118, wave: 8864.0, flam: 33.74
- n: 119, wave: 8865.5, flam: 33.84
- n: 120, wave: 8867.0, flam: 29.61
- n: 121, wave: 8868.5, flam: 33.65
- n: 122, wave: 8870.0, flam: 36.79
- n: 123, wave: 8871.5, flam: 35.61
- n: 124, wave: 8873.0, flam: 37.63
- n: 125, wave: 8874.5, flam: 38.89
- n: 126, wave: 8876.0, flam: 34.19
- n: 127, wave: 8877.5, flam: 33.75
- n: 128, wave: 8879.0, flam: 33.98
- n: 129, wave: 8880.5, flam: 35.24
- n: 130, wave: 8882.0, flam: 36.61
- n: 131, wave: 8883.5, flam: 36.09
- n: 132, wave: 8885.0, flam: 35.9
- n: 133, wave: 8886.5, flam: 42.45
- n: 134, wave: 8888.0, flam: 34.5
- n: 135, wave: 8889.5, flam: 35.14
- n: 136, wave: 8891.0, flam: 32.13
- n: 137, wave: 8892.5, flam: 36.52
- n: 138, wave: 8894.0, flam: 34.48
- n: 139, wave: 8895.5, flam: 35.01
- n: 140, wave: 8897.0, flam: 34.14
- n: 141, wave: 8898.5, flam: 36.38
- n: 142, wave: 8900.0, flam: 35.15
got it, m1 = 1.6 angstrom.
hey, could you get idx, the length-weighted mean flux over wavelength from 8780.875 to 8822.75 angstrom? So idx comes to 34.4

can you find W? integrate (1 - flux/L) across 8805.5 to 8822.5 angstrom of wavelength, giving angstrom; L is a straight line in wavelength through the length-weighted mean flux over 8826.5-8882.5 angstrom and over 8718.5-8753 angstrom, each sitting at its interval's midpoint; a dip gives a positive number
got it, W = 0.72 angstrom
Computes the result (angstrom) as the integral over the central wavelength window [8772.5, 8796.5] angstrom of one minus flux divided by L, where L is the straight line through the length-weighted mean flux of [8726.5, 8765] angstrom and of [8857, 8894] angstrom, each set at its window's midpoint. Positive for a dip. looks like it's 0.58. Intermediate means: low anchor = 35.7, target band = 34.7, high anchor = 35.2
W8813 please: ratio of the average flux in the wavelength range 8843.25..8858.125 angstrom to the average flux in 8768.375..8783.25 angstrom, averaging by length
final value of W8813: 1.05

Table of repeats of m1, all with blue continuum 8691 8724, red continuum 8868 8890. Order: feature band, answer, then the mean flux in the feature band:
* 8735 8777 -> 0.6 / 35.4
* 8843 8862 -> 0.2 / 35.7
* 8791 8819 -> 1.4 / 34.2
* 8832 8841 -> 0.0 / 36.1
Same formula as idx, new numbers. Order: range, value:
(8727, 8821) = 34.9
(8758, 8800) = 35.1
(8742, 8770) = 35.8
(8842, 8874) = 35.3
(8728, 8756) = 35.3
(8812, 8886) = 35.1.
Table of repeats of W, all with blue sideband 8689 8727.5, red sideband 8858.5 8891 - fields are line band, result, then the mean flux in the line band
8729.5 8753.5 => 0.24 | 35.3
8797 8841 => 1.63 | 34.1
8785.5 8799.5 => 0.31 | 34.7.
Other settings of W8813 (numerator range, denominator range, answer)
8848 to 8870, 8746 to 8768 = 0.98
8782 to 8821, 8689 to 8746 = 0.96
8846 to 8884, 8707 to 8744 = 0.99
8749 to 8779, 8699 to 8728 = 0.98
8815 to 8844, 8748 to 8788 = 0.99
